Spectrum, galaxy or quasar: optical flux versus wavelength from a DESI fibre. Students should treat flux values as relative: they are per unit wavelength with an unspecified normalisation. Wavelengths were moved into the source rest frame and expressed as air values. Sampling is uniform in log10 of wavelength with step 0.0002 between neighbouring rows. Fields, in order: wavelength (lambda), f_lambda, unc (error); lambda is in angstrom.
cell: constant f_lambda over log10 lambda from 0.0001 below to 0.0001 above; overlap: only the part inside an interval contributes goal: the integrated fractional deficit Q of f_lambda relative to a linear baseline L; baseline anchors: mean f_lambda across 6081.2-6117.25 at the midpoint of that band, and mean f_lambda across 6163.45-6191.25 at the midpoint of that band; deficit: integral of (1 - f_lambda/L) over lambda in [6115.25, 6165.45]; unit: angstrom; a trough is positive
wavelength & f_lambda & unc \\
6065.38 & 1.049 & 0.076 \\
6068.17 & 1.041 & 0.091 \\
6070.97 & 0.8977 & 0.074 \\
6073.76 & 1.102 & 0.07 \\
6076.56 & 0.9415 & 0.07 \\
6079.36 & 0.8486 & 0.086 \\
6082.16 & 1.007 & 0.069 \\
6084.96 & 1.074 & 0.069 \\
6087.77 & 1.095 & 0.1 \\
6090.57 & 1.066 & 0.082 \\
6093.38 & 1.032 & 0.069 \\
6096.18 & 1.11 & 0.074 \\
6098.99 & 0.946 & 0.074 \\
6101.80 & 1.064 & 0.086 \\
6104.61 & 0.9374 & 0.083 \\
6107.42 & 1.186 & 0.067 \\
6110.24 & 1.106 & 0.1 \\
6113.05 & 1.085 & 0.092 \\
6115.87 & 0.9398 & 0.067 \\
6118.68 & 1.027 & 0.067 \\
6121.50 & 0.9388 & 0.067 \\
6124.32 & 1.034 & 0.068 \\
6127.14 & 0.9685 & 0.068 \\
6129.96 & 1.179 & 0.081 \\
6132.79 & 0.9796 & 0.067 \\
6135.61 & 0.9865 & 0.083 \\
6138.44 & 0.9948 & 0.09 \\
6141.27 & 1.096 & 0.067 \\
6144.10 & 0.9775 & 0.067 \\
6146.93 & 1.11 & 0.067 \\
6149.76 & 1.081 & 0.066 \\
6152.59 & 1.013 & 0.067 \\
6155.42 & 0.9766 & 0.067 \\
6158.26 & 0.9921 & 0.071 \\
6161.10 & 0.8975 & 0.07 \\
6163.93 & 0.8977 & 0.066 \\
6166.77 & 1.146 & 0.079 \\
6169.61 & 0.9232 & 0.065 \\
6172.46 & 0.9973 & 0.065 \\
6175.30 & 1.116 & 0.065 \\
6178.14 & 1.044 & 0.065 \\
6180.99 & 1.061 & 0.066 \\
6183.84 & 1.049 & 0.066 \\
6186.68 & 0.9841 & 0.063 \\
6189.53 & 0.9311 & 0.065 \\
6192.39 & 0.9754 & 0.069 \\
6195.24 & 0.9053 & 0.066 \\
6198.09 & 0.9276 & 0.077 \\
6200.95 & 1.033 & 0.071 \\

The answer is 1.3 angstrom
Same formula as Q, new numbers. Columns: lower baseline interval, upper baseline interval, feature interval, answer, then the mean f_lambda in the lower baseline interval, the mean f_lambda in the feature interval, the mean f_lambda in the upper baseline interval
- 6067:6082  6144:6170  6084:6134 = -3.0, 0.968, 1.04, 1.01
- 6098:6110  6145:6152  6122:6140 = 0.7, 1.04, 1.02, 1.08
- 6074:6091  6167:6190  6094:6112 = -0.8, 1.01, 1.06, 1.02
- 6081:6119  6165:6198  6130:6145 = 0.1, 1.05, 1.02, 1.01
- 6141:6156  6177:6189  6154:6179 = 0.9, 1.04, 0.998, 1.03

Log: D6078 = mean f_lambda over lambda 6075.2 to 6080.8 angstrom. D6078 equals 0.895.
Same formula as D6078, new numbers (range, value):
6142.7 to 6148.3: 1.04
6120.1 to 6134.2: 1.02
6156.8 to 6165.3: 0.929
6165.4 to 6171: 1.03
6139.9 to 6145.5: 1.04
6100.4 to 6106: 1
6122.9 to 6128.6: 1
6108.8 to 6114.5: 1.09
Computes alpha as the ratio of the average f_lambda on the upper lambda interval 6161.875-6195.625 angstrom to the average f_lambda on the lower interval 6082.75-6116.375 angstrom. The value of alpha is 0.95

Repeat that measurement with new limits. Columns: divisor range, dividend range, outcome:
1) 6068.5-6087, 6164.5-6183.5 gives 1.06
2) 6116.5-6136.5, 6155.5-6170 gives 0.96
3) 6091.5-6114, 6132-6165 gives 0.95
